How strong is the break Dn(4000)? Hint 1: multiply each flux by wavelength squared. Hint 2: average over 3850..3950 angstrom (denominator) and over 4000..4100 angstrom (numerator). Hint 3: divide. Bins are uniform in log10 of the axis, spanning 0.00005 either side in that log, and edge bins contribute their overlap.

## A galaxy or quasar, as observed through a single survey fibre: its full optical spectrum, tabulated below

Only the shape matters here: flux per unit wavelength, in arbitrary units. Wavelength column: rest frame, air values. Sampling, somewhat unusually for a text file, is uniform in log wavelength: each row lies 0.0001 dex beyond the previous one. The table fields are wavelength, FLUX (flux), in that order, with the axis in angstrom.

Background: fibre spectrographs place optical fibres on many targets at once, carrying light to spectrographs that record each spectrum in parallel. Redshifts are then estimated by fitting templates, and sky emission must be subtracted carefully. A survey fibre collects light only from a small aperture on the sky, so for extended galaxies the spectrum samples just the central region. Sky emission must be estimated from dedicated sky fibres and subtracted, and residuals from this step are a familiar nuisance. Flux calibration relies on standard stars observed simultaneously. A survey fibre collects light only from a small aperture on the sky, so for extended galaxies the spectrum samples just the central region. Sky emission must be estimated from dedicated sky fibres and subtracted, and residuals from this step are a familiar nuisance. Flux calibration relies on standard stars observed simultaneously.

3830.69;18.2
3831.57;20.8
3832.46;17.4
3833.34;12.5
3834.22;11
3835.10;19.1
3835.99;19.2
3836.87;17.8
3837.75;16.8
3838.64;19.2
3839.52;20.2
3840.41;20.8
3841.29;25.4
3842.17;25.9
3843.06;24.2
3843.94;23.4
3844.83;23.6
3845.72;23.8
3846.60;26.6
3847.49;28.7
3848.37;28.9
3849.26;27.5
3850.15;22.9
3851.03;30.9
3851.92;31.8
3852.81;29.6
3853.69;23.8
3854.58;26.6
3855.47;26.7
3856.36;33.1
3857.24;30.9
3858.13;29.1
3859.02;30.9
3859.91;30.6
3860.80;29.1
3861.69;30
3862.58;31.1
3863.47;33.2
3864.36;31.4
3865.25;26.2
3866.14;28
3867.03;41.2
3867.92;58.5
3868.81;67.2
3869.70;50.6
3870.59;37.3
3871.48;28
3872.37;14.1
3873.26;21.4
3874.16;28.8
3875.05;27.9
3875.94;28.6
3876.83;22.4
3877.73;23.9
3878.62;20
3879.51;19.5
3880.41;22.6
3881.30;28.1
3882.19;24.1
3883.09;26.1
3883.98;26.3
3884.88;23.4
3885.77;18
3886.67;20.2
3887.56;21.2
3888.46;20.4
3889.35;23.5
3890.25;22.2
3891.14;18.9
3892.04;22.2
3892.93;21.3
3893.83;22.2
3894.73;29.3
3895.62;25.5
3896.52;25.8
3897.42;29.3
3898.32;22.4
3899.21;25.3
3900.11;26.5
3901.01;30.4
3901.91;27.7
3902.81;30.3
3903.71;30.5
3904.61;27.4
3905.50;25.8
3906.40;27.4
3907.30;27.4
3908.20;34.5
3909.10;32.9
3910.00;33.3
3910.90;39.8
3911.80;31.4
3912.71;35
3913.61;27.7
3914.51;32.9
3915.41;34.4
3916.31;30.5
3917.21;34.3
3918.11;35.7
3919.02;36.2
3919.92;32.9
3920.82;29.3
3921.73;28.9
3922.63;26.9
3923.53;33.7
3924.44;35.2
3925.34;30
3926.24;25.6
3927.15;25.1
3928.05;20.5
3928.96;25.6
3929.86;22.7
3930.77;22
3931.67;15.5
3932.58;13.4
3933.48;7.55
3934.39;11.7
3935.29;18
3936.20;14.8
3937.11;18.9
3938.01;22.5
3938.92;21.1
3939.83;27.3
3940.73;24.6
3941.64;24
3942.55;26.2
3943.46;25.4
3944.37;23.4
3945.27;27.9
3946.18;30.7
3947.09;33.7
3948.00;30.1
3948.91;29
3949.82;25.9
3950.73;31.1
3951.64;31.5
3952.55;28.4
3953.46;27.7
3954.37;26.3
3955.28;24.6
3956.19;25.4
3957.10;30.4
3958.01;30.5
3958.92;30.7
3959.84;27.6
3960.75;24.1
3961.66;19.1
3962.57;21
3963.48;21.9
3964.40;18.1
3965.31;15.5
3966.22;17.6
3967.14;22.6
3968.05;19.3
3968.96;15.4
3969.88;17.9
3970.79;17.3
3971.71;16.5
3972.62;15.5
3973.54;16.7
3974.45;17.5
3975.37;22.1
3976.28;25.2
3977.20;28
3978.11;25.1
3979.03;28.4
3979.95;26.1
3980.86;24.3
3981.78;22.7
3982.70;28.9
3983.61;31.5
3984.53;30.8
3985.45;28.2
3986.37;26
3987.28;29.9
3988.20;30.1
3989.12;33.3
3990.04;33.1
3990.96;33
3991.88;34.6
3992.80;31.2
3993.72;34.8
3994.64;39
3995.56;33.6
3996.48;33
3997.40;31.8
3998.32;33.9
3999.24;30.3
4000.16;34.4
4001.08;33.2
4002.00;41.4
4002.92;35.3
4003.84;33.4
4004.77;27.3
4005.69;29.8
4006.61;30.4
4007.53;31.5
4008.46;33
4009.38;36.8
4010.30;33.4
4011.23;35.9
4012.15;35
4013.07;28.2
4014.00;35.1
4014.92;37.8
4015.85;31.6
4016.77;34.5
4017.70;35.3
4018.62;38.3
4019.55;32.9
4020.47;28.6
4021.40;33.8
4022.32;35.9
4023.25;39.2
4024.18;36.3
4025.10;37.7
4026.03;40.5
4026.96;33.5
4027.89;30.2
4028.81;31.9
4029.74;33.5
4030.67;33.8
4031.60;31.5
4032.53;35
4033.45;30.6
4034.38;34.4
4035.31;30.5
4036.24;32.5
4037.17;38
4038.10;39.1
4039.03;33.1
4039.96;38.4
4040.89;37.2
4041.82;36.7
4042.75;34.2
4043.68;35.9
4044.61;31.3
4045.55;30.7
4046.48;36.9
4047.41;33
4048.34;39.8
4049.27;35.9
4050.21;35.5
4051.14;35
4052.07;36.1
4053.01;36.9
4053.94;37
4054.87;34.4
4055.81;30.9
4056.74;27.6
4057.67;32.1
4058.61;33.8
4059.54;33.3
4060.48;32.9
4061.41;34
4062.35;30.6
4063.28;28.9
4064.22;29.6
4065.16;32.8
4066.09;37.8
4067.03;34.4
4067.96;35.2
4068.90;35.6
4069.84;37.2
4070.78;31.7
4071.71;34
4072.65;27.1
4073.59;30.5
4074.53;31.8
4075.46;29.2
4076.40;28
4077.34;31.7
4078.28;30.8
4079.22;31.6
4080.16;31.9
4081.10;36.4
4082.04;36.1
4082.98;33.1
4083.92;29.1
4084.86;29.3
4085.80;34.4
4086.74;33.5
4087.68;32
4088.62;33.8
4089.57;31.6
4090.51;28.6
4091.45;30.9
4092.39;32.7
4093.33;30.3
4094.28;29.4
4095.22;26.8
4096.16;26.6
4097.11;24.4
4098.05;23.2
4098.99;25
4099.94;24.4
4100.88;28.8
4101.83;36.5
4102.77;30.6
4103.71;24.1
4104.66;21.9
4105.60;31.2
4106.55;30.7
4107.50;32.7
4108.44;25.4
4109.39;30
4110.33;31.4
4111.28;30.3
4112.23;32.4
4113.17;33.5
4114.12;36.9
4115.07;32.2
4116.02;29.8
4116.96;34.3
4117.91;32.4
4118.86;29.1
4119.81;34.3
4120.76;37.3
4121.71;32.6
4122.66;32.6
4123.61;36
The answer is 1.29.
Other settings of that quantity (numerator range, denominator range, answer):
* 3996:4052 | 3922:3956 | 1.45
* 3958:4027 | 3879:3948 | 1.17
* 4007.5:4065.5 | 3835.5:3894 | 1.38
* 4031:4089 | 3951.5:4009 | 1.27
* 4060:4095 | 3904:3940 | 1.29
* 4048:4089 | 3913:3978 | 1.43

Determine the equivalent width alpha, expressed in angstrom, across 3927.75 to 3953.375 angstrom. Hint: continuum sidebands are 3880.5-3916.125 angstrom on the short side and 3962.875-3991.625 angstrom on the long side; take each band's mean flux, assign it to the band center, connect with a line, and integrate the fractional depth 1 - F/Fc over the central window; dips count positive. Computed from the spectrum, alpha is 1.9 angstrom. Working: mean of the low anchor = 26.9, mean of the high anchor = 23.9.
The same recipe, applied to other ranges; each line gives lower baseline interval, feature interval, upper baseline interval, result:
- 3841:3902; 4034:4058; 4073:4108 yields -4.19 angstrom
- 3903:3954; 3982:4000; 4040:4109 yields -1.62 angstrom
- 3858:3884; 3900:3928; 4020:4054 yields 0.75 angstrom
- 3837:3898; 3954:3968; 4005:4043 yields 3.49 angstrom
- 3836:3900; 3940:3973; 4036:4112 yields 5.33 angstrom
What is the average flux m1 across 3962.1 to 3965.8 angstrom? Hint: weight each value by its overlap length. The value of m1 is 19.1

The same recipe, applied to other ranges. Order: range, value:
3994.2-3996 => 36.3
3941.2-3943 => 25.1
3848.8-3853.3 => 28.5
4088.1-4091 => 31.3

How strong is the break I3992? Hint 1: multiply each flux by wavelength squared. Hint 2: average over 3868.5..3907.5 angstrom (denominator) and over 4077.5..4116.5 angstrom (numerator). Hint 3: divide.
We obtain 1.28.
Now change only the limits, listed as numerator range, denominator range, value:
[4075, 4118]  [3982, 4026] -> 0.96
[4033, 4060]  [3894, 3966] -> 1.37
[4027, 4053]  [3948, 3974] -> 1.55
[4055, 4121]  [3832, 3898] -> 1.32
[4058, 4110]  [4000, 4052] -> 0.92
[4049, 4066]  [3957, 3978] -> 1.64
